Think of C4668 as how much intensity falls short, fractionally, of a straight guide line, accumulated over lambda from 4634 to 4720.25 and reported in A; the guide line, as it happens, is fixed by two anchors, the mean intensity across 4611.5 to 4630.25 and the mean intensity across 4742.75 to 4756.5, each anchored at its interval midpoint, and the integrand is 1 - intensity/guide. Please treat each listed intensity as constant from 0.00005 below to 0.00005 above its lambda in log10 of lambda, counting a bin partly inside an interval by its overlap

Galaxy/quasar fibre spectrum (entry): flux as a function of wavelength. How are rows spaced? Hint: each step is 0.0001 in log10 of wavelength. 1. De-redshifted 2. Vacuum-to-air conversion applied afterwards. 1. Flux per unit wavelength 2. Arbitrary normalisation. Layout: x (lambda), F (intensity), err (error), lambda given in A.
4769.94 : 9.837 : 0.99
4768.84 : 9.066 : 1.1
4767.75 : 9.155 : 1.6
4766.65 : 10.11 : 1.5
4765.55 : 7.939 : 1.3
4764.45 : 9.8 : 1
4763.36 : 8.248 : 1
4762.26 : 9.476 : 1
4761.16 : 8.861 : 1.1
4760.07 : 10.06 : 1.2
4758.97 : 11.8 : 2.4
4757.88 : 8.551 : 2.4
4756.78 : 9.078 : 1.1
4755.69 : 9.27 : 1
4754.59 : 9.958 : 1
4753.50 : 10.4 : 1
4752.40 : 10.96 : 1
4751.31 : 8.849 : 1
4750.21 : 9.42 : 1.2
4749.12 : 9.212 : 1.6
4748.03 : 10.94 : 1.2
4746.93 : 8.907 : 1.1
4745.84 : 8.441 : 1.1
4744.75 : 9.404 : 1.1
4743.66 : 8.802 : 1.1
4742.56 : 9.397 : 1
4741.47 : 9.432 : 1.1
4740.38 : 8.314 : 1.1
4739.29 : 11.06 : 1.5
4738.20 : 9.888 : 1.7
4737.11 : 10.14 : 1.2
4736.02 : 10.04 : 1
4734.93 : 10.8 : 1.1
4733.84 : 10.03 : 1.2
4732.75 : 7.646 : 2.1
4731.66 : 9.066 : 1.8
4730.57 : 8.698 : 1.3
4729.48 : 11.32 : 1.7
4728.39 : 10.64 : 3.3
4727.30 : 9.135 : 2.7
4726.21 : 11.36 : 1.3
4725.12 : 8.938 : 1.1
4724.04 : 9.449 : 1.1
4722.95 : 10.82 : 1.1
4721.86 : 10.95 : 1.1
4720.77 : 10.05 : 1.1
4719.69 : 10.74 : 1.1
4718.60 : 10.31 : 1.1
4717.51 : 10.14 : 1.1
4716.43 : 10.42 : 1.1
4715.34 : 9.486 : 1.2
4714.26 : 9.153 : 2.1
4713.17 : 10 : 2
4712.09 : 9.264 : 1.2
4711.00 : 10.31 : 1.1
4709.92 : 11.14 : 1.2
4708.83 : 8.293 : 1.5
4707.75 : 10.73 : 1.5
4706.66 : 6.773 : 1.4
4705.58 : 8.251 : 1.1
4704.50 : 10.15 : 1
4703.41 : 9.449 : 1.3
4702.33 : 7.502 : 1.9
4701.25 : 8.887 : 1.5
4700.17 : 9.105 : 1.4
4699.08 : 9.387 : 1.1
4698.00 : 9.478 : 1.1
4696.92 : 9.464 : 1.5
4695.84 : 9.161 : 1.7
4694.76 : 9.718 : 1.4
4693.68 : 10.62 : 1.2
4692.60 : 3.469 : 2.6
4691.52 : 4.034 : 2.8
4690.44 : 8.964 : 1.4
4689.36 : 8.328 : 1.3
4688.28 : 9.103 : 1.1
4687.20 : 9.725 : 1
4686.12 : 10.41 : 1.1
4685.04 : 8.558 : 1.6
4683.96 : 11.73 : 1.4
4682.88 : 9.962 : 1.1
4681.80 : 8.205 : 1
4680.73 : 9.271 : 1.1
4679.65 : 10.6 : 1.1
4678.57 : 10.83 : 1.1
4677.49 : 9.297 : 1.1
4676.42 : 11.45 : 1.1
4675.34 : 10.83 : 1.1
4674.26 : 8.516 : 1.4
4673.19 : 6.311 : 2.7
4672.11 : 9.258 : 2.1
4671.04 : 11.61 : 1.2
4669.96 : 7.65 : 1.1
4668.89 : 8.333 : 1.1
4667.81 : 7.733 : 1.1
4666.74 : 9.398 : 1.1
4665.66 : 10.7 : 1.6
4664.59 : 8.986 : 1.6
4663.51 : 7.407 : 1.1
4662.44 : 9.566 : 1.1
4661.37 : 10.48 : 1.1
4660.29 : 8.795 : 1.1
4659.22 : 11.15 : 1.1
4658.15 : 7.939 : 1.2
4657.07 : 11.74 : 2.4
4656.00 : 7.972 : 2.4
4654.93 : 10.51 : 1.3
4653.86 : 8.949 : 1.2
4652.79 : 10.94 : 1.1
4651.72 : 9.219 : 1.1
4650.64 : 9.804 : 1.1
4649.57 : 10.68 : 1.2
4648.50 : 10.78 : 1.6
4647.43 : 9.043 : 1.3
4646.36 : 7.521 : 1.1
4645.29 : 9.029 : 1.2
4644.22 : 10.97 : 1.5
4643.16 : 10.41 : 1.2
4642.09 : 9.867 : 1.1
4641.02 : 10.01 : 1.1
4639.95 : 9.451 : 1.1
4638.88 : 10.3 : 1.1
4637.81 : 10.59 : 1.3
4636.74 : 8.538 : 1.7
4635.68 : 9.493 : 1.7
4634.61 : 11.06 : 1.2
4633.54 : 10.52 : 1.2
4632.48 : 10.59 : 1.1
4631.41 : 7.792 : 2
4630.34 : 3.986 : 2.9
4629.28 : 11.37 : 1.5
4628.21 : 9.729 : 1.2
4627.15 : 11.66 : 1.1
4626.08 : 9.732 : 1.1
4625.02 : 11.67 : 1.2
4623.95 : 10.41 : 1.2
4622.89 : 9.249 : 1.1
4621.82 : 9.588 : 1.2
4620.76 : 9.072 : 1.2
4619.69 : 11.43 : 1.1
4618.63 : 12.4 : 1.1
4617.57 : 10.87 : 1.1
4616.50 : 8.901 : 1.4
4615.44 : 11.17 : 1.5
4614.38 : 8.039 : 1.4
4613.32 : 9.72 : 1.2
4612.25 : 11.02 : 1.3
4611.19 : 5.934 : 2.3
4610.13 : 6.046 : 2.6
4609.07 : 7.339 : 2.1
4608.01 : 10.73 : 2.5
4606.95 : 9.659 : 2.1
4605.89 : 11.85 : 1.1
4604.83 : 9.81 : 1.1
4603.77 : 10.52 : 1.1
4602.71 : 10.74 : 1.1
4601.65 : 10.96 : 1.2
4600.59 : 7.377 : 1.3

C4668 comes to 4.1 A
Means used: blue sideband 10.2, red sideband 9.53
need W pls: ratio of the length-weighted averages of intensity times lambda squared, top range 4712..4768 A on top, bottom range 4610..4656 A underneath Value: 1.04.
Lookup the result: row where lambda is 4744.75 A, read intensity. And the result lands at 9.404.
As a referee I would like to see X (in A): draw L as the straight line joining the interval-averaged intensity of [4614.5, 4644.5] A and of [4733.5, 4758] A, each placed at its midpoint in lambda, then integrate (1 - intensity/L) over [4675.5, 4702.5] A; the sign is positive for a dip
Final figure 1.9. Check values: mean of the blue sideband 10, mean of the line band 9.14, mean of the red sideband 9.64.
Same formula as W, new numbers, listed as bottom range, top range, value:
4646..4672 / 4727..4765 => 1.05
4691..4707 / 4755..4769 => 1.14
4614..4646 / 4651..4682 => 0.97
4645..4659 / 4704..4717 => 1.02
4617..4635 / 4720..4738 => 1.03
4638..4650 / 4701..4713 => 0.96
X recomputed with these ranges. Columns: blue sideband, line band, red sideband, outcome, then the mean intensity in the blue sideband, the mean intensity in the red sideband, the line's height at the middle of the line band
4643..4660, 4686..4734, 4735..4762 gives 1.9 A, 9.77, 9.65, 9.7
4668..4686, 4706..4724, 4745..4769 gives -0.7 A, 9.51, 9.49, 9.5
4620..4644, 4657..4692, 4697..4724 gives 1.5 A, 9.81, 9.61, 9.7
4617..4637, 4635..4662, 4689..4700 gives -1.0 A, 9.97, 8.29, 9.44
